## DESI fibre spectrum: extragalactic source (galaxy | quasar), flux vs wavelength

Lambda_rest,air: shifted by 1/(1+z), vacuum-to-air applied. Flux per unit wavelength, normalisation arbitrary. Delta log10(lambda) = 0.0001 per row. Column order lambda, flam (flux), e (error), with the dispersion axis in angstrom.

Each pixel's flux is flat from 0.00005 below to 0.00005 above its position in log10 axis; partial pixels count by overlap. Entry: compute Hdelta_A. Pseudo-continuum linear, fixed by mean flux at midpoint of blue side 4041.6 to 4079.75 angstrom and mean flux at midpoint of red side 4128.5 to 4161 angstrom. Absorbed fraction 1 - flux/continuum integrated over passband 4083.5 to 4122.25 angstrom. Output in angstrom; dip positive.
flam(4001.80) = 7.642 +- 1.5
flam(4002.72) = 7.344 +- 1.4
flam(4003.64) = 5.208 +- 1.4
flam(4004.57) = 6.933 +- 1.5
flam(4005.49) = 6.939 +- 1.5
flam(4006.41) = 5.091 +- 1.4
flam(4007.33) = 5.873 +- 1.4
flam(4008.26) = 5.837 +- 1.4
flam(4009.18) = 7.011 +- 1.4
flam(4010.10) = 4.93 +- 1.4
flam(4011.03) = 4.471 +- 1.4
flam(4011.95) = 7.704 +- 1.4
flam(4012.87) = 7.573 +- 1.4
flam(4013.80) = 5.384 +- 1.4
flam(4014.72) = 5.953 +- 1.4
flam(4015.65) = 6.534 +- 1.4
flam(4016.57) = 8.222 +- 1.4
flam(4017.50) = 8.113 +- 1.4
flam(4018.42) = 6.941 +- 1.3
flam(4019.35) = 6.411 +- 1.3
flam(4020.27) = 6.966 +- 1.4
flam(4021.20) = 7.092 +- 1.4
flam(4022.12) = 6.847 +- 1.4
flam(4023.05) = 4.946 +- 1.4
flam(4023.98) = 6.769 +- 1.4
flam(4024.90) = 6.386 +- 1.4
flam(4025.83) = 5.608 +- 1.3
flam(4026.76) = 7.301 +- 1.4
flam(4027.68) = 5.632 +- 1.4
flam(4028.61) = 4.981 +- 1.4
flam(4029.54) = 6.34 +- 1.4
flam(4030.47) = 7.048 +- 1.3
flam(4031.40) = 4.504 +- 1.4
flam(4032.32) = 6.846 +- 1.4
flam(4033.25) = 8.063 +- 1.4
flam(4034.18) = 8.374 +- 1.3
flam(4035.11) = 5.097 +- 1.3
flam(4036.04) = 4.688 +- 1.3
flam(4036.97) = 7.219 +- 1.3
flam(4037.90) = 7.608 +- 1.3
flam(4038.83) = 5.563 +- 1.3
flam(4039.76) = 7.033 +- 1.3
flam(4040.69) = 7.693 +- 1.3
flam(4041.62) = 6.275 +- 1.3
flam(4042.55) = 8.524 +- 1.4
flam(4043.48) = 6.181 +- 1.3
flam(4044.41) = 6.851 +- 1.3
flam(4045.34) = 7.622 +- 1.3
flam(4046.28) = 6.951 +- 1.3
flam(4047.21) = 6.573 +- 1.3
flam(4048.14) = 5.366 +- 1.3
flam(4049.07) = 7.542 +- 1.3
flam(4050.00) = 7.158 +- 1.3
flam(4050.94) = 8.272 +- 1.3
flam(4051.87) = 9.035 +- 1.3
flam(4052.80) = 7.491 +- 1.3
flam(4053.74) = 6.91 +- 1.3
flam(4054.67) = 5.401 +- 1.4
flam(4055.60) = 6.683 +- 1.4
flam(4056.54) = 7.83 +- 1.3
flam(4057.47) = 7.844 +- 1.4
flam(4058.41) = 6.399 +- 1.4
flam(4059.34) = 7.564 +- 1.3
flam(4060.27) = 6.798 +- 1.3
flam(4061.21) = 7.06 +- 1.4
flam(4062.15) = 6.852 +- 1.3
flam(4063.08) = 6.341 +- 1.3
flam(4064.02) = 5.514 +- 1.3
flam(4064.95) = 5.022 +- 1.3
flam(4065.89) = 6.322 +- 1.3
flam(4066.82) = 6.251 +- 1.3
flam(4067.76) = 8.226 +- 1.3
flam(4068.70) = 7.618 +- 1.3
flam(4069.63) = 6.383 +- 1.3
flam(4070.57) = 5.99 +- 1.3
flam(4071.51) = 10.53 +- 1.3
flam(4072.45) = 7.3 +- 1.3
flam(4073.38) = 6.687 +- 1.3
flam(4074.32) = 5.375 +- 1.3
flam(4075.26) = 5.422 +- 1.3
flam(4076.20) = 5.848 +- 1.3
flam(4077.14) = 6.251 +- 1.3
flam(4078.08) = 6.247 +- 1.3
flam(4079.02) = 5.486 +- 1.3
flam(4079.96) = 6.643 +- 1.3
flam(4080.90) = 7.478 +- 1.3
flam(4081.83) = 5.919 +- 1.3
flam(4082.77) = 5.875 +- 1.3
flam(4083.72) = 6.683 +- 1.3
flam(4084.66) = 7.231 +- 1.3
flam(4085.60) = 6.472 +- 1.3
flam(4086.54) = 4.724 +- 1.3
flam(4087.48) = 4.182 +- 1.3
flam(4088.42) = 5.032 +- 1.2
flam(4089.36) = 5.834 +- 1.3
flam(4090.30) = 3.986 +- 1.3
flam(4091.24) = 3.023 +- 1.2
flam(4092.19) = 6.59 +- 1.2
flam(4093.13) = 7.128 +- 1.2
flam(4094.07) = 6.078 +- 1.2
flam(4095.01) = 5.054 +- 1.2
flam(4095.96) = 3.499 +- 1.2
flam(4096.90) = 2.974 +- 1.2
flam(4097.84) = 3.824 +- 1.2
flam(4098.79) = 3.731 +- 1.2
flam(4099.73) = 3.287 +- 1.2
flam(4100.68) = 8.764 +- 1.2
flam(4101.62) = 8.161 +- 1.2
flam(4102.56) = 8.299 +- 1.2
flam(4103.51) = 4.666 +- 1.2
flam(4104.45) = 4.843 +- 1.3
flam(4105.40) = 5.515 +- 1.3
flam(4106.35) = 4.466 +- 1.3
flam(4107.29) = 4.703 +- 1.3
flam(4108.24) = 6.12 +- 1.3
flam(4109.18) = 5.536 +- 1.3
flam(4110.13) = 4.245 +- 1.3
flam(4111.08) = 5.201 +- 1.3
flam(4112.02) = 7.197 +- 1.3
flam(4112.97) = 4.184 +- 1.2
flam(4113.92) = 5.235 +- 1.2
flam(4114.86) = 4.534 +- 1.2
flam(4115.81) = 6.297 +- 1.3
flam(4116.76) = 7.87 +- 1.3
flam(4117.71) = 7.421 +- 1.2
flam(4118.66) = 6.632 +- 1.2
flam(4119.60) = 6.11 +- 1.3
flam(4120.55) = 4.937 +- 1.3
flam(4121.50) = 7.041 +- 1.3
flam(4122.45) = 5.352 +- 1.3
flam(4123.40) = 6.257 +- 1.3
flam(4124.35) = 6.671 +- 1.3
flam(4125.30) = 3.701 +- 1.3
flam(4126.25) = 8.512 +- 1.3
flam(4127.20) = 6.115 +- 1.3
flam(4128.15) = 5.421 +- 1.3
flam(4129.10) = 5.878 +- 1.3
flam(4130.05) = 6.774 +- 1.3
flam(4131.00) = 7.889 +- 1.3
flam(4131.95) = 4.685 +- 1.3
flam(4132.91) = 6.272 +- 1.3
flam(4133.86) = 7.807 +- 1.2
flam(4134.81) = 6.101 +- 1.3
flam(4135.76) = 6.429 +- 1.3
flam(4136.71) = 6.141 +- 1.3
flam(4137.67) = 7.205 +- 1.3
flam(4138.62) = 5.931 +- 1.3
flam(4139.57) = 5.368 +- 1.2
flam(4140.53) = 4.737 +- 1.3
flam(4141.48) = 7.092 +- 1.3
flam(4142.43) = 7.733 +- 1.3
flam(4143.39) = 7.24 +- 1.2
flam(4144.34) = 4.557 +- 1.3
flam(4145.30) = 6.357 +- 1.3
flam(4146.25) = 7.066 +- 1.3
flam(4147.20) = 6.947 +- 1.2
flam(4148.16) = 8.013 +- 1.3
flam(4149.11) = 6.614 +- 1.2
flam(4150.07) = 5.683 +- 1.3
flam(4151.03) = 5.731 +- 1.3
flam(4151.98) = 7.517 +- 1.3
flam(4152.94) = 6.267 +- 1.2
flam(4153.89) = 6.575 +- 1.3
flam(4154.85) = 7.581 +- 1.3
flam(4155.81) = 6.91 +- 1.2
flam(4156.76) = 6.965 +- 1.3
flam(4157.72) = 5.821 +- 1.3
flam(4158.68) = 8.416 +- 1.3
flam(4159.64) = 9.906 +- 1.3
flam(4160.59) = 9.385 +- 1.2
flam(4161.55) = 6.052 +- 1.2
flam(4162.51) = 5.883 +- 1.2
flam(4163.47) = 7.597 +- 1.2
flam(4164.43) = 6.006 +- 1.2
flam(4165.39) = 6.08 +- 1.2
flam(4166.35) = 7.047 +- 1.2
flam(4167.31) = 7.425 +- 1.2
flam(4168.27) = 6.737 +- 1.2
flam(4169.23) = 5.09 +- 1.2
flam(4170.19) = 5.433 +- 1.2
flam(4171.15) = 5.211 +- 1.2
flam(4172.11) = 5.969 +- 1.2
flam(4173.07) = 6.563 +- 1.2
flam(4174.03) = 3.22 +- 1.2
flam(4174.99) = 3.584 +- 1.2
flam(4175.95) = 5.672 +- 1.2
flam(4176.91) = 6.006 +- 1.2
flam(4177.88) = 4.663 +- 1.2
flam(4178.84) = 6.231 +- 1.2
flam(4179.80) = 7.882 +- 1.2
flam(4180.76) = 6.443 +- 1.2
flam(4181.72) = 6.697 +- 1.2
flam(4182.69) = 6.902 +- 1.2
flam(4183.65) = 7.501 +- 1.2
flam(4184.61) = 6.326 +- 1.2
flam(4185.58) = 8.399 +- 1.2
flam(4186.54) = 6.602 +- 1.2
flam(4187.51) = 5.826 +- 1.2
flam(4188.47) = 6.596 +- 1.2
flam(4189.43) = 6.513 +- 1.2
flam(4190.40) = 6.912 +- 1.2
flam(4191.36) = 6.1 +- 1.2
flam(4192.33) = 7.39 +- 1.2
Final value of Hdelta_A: 7.1 angstrom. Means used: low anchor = 6.83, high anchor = 6.74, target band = 5.54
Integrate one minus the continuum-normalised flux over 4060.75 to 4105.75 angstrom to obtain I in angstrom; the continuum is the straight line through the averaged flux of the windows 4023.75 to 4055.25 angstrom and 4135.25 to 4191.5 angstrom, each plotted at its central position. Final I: 4.7 angstrom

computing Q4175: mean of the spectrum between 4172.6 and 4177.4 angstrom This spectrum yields 5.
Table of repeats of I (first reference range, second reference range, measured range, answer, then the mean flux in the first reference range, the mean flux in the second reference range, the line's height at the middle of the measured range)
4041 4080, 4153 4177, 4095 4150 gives 5.3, 6.83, 6.45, 6.6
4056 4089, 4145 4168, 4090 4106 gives 3.3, 6.49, 7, 6.65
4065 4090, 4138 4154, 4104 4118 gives 1.9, 6.34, 6.44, 6.39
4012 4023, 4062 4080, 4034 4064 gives -1.2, 6.87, 6.51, 6.66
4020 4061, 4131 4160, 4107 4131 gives 2.6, 6.77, 6.66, 6.69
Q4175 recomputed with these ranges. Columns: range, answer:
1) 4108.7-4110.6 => 4.91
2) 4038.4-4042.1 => 6.66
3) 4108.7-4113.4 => 5.29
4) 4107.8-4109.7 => 5.79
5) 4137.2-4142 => 6.09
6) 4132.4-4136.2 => 6.64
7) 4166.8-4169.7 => 6.43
